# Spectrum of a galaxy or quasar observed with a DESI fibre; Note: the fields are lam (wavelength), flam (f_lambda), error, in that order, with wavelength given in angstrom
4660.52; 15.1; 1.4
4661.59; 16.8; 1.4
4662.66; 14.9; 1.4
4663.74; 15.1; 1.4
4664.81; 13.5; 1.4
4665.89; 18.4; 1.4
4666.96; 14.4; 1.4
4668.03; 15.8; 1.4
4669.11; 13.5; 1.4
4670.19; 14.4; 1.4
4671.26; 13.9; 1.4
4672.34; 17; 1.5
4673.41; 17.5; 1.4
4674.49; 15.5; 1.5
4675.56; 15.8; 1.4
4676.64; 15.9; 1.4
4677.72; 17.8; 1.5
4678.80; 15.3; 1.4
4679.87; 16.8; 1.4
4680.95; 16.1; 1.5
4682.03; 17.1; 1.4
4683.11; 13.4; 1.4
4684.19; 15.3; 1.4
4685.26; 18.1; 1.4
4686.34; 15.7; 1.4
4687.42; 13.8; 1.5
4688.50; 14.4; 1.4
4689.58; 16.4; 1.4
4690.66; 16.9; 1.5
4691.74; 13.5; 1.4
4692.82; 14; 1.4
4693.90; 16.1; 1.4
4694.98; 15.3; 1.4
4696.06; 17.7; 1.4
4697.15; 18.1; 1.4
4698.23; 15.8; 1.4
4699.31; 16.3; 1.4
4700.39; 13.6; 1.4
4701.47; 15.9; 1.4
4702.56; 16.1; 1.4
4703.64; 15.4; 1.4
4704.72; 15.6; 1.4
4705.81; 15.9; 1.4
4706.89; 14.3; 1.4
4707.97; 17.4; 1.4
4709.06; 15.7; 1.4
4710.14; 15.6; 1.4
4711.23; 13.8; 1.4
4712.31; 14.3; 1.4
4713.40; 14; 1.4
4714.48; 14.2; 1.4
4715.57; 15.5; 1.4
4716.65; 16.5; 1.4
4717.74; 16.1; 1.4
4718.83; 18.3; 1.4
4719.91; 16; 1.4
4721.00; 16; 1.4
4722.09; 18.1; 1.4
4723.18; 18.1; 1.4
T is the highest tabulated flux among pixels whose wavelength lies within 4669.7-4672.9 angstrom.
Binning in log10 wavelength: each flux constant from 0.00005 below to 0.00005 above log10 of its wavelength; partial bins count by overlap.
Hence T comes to 17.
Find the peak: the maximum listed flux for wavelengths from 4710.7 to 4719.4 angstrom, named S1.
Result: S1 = 18.3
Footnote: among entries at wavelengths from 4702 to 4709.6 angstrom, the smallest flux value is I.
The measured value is 14.3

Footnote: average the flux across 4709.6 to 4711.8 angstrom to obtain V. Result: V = 14.7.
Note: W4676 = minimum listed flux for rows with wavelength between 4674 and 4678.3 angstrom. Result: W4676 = 15.5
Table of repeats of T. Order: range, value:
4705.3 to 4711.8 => 17.4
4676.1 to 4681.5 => 17.8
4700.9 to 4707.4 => 16.1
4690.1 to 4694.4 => 16.9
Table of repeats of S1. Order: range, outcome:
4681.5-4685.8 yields 18.1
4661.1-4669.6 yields 18.4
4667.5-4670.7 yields 15.8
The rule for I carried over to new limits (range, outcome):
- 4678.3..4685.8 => 13.4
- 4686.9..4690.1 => 13.8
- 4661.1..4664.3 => 14.9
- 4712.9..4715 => 14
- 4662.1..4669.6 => 13.5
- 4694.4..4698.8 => 15.3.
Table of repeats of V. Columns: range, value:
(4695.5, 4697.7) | 17.8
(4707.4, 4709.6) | 16.5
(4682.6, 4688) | 15.3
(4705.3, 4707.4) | 15.1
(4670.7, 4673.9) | 16.1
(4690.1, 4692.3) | 15.2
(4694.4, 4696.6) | 16.5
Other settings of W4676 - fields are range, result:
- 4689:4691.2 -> 16.4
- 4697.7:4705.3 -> 13.6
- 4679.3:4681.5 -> 16.1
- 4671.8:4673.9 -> 17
